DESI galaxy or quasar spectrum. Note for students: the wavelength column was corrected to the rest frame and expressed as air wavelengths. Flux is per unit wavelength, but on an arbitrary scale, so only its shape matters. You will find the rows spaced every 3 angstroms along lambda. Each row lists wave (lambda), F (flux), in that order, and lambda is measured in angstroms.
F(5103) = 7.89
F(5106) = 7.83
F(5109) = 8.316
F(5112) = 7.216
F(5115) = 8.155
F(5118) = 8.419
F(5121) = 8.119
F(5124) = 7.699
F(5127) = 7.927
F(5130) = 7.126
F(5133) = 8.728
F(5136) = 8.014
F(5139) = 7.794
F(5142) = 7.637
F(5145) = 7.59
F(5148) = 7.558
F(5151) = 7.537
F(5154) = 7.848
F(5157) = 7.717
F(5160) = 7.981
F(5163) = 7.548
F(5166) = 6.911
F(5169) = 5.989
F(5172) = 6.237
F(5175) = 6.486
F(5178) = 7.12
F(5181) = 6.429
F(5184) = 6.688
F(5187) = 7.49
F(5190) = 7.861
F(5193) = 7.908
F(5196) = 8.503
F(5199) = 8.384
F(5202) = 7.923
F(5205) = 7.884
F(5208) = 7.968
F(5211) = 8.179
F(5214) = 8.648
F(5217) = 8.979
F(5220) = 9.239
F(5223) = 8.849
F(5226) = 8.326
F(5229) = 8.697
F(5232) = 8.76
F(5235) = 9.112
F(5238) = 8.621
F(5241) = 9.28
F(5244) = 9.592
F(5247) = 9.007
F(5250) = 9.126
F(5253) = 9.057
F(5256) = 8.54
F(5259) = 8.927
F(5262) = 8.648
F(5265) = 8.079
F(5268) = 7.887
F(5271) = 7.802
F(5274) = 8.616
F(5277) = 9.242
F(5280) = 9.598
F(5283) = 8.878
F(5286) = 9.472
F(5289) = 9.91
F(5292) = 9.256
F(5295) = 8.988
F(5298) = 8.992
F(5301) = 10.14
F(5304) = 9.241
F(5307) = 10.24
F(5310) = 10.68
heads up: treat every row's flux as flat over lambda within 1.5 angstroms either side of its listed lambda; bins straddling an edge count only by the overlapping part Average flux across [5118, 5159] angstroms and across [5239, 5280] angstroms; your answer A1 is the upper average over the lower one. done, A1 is 1.1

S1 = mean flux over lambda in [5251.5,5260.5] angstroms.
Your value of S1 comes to 8.84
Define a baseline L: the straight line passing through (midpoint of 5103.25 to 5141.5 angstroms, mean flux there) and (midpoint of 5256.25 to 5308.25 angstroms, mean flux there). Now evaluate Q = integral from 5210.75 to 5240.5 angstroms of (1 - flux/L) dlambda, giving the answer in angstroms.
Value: -0.5 angstroms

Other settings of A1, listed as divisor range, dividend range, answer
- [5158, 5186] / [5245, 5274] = 1.25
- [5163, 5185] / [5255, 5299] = 1.34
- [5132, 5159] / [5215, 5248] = 1.15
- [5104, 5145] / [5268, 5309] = 1.17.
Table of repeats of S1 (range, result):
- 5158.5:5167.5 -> 7.48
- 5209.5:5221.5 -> 8.76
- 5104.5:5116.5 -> 7.88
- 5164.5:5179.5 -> 6.55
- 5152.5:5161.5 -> 7.85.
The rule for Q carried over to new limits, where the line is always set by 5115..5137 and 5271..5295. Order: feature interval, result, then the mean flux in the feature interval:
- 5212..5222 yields -0.3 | 8.91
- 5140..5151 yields 0.8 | 7.6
